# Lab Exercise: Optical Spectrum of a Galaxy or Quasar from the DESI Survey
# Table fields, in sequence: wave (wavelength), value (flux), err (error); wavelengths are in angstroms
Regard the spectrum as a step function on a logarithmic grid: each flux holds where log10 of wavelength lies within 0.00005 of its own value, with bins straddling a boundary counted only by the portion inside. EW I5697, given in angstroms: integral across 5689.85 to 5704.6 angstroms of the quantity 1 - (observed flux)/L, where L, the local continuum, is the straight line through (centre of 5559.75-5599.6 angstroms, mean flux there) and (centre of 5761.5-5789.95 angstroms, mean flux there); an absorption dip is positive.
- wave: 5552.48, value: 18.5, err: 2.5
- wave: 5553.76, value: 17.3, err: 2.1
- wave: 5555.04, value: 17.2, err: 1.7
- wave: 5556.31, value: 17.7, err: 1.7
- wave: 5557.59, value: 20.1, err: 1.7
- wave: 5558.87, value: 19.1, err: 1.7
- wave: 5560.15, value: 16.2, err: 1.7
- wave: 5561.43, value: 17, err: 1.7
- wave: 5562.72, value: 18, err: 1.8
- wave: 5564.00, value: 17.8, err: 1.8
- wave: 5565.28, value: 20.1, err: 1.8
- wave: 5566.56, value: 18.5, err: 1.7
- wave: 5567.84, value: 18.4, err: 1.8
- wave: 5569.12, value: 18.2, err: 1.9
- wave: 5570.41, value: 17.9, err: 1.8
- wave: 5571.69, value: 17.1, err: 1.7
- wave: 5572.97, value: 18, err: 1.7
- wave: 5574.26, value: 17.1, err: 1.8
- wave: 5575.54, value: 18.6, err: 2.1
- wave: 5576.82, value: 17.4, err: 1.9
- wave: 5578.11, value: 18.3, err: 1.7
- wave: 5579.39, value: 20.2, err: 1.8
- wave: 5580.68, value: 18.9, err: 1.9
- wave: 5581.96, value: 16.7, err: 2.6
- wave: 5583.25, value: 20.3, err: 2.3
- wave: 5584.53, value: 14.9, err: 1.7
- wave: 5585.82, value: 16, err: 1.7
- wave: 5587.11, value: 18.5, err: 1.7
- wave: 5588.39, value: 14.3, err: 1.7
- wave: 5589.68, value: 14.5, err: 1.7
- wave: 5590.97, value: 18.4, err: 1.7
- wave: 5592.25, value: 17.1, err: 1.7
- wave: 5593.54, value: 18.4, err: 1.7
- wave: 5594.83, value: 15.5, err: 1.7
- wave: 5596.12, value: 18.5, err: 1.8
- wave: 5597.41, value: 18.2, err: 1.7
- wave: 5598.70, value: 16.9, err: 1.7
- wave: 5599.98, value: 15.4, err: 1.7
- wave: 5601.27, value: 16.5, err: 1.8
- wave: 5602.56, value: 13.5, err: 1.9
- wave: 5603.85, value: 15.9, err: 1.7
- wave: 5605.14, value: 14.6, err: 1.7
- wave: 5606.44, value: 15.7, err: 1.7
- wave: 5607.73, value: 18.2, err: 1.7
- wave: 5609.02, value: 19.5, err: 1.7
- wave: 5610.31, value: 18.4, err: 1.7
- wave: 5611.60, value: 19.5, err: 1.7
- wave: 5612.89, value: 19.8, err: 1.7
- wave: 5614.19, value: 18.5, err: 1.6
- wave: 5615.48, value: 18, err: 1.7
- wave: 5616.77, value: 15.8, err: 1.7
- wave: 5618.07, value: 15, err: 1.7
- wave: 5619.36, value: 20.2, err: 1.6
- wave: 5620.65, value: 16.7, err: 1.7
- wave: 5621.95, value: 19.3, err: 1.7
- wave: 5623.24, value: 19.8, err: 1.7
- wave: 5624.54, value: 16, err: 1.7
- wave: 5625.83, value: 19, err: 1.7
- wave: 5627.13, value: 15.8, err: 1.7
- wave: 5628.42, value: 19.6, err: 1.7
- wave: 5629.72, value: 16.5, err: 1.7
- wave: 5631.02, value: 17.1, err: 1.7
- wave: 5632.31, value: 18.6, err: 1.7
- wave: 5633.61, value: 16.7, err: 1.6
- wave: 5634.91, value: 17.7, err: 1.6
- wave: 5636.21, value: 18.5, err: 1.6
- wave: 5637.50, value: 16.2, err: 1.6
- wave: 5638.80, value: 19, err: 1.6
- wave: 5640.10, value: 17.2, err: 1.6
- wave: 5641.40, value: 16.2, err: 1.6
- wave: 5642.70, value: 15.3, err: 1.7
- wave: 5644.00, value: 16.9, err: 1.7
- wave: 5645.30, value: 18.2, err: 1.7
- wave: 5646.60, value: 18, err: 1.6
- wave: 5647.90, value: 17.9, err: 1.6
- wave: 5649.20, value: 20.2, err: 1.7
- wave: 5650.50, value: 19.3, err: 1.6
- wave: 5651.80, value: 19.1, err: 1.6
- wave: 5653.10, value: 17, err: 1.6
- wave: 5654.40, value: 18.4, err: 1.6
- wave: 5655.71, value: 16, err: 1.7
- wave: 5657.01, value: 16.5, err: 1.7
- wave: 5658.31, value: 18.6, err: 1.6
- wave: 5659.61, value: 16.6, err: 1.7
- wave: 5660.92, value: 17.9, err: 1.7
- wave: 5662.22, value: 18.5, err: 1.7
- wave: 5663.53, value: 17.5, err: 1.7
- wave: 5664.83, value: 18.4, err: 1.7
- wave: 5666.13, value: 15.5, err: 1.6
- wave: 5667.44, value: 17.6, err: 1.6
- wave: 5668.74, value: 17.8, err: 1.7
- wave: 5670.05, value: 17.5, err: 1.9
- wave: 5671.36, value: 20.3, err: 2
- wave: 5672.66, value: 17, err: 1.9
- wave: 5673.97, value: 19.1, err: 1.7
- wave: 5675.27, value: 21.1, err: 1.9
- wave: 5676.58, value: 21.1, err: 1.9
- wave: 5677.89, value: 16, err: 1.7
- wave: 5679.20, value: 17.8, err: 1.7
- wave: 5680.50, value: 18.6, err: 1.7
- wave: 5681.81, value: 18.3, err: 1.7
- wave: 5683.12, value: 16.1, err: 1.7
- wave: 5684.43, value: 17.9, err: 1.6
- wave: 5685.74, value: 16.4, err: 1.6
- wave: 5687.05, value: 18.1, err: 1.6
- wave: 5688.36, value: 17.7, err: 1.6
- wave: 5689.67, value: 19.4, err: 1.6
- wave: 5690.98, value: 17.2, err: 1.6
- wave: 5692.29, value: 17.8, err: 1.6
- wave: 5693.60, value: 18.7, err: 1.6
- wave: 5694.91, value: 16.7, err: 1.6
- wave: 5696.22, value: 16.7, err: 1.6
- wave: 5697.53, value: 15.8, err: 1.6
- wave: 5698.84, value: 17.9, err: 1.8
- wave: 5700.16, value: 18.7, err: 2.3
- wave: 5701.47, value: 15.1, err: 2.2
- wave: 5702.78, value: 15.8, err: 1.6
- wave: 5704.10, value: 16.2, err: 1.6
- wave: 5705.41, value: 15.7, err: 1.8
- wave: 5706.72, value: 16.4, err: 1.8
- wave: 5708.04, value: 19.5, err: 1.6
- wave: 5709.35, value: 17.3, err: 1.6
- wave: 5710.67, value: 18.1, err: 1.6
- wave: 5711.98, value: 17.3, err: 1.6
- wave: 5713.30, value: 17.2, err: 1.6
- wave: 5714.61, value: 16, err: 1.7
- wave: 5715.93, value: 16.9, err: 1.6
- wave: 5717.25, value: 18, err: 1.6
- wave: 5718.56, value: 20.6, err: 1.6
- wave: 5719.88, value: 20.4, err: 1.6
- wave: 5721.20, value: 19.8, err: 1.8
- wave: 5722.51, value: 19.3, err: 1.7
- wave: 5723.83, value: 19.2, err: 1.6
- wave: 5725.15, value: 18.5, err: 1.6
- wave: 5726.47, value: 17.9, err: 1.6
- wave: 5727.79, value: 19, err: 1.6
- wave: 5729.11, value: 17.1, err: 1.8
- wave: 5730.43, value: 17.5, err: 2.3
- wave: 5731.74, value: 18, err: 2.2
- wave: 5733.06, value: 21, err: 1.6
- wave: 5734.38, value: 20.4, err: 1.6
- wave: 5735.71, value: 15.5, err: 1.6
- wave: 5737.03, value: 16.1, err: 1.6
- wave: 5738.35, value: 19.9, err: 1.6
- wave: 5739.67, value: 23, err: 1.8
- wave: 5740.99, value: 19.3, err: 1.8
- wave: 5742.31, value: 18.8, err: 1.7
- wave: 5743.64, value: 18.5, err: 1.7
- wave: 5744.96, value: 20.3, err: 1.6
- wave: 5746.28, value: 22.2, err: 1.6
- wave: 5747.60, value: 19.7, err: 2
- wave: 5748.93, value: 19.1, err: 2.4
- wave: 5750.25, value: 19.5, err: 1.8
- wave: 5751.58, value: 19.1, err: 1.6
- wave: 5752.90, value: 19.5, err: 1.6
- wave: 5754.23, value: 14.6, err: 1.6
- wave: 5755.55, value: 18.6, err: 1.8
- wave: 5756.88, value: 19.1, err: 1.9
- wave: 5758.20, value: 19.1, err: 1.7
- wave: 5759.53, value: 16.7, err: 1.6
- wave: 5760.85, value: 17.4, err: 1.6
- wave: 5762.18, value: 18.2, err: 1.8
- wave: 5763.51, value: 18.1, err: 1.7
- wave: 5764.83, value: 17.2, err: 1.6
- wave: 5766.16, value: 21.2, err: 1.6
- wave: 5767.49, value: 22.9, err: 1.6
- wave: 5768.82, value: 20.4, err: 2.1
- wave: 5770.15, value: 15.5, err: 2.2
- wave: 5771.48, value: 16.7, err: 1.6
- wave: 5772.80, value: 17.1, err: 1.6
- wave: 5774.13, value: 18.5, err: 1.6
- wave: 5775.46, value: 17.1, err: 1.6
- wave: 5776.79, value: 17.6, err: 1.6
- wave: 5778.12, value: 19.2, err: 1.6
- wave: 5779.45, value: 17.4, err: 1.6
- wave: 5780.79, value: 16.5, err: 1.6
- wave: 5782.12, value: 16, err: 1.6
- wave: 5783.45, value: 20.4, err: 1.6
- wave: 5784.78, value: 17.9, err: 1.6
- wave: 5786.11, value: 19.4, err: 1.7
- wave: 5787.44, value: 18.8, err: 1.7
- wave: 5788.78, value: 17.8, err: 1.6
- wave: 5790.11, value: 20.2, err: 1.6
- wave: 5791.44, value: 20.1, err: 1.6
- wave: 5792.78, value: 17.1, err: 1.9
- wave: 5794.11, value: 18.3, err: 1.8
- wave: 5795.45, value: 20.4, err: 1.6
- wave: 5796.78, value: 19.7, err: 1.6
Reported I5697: 0.8 angstroms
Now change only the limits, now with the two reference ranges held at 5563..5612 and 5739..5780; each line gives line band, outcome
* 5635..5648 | 0.4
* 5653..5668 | 0.5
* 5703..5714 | 0.7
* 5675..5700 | 0.5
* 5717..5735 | -0.6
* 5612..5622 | -0.1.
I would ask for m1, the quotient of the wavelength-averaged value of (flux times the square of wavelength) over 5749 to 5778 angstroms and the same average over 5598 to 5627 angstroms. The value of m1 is 1.1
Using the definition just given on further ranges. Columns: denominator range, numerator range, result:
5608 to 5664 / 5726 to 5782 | 1.09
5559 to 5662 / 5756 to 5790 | 1.10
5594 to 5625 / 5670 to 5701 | 1.07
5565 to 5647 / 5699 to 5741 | 1.08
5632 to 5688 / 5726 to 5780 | 1.08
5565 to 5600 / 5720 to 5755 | 1.14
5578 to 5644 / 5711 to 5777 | 1.12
